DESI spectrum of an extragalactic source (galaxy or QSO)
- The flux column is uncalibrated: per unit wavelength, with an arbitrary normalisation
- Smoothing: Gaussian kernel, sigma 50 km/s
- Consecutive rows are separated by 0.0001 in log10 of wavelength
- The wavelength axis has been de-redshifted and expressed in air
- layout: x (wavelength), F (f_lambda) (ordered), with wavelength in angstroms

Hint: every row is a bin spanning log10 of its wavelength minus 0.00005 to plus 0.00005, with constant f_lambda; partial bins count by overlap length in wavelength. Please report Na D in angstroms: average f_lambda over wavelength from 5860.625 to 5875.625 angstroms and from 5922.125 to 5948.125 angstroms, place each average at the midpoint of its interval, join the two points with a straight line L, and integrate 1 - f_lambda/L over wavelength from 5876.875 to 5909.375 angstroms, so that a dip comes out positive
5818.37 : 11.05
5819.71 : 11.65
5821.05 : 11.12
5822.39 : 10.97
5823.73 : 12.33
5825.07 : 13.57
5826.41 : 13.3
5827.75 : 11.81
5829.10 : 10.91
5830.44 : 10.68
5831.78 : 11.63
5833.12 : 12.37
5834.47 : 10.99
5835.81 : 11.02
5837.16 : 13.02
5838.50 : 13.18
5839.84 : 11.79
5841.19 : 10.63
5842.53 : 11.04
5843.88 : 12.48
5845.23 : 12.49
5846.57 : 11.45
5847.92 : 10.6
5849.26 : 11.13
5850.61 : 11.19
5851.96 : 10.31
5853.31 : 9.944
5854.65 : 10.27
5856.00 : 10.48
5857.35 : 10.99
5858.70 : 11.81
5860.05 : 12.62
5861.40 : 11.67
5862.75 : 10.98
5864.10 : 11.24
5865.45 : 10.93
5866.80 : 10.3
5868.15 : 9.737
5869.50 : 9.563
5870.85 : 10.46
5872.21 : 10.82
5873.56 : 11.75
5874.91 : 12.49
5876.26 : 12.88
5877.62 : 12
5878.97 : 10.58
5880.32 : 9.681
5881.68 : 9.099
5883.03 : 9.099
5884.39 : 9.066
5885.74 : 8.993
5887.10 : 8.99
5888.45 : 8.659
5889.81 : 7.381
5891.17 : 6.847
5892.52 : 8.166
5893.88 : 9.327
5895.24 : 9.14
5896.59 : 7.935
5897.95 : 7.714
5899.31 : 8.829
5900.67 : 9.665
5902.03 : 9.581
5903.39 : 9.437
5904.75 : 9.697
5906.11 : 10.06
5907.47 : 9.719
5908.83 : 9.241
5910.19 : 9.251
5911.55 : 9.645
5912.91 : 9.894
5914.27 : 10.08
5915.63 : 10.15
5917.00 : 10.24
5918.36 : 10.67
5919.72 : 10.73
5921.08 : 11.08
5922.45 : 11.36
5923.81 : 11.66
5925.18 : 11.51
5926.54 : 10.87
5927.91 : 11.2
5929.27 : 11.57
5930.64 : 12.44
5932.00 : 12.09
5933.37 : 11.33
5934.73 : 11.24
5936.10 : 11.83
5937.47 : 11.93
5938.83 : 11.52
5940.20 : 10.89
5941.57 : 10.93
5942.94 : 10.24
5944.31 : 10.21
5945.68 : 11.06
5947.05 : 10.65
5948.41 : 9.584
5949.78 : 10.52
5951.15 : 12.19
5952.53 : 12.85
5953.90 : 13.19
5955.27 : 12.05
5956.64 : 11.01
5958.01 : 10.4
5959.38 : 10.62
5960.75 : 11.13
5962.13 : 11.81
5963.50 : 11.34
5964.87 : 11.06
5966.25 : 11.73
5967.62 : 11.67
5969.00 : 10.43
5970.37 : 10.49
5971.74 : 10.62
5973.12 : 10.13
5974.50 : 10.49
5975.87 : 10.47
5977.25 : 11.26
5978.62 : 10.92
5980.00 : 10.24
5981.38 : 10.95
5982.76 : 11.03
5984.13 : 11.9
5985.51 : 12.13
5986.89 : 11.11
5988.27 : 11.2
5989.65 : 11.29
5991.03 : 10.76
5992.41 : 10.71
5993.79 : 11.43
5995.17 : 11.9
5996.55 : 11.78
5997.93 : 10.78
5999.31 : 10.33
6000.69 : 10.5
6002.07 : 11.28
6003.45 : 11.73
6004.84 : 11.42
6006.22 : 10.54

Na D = 5.7 angstroms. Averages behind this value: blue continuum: 10.9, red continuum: 11.3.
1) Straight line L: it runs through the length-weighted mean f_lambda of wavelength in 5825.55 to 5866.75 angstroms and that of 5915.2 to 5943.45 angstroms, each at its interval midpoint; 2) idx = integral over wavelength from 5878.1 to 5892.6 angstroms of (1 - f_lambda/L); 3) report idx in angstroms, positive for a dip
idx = 3.2 angstroms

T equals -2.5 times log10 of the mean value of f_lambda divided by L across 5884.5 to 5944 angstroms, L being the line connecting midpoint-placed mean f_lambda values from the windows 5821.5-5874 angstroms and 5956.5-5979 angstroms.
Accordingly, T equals 0.10 mag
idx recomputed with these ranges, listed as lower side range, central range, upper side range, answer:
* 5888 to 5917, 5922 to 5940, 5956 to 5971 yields -2.8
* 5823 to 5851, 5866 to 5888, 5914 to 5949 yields 2.2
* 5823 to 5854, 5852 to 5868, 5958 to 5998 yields 0.8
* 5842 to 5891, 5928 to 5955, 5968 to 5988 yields -1.5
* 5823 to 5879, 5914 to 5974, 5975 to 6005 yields 0.4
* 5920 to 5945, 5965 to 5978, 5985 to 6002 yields 0.5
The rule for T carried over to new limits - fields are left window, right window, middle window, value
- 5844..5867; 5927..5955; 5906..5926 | 0.09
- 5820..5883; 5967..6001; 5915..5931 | 0.00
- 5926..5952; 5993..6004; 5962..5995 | 0.02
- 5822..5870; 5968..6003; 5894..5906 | 0.23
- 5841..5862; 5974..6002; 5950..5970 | -0.04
